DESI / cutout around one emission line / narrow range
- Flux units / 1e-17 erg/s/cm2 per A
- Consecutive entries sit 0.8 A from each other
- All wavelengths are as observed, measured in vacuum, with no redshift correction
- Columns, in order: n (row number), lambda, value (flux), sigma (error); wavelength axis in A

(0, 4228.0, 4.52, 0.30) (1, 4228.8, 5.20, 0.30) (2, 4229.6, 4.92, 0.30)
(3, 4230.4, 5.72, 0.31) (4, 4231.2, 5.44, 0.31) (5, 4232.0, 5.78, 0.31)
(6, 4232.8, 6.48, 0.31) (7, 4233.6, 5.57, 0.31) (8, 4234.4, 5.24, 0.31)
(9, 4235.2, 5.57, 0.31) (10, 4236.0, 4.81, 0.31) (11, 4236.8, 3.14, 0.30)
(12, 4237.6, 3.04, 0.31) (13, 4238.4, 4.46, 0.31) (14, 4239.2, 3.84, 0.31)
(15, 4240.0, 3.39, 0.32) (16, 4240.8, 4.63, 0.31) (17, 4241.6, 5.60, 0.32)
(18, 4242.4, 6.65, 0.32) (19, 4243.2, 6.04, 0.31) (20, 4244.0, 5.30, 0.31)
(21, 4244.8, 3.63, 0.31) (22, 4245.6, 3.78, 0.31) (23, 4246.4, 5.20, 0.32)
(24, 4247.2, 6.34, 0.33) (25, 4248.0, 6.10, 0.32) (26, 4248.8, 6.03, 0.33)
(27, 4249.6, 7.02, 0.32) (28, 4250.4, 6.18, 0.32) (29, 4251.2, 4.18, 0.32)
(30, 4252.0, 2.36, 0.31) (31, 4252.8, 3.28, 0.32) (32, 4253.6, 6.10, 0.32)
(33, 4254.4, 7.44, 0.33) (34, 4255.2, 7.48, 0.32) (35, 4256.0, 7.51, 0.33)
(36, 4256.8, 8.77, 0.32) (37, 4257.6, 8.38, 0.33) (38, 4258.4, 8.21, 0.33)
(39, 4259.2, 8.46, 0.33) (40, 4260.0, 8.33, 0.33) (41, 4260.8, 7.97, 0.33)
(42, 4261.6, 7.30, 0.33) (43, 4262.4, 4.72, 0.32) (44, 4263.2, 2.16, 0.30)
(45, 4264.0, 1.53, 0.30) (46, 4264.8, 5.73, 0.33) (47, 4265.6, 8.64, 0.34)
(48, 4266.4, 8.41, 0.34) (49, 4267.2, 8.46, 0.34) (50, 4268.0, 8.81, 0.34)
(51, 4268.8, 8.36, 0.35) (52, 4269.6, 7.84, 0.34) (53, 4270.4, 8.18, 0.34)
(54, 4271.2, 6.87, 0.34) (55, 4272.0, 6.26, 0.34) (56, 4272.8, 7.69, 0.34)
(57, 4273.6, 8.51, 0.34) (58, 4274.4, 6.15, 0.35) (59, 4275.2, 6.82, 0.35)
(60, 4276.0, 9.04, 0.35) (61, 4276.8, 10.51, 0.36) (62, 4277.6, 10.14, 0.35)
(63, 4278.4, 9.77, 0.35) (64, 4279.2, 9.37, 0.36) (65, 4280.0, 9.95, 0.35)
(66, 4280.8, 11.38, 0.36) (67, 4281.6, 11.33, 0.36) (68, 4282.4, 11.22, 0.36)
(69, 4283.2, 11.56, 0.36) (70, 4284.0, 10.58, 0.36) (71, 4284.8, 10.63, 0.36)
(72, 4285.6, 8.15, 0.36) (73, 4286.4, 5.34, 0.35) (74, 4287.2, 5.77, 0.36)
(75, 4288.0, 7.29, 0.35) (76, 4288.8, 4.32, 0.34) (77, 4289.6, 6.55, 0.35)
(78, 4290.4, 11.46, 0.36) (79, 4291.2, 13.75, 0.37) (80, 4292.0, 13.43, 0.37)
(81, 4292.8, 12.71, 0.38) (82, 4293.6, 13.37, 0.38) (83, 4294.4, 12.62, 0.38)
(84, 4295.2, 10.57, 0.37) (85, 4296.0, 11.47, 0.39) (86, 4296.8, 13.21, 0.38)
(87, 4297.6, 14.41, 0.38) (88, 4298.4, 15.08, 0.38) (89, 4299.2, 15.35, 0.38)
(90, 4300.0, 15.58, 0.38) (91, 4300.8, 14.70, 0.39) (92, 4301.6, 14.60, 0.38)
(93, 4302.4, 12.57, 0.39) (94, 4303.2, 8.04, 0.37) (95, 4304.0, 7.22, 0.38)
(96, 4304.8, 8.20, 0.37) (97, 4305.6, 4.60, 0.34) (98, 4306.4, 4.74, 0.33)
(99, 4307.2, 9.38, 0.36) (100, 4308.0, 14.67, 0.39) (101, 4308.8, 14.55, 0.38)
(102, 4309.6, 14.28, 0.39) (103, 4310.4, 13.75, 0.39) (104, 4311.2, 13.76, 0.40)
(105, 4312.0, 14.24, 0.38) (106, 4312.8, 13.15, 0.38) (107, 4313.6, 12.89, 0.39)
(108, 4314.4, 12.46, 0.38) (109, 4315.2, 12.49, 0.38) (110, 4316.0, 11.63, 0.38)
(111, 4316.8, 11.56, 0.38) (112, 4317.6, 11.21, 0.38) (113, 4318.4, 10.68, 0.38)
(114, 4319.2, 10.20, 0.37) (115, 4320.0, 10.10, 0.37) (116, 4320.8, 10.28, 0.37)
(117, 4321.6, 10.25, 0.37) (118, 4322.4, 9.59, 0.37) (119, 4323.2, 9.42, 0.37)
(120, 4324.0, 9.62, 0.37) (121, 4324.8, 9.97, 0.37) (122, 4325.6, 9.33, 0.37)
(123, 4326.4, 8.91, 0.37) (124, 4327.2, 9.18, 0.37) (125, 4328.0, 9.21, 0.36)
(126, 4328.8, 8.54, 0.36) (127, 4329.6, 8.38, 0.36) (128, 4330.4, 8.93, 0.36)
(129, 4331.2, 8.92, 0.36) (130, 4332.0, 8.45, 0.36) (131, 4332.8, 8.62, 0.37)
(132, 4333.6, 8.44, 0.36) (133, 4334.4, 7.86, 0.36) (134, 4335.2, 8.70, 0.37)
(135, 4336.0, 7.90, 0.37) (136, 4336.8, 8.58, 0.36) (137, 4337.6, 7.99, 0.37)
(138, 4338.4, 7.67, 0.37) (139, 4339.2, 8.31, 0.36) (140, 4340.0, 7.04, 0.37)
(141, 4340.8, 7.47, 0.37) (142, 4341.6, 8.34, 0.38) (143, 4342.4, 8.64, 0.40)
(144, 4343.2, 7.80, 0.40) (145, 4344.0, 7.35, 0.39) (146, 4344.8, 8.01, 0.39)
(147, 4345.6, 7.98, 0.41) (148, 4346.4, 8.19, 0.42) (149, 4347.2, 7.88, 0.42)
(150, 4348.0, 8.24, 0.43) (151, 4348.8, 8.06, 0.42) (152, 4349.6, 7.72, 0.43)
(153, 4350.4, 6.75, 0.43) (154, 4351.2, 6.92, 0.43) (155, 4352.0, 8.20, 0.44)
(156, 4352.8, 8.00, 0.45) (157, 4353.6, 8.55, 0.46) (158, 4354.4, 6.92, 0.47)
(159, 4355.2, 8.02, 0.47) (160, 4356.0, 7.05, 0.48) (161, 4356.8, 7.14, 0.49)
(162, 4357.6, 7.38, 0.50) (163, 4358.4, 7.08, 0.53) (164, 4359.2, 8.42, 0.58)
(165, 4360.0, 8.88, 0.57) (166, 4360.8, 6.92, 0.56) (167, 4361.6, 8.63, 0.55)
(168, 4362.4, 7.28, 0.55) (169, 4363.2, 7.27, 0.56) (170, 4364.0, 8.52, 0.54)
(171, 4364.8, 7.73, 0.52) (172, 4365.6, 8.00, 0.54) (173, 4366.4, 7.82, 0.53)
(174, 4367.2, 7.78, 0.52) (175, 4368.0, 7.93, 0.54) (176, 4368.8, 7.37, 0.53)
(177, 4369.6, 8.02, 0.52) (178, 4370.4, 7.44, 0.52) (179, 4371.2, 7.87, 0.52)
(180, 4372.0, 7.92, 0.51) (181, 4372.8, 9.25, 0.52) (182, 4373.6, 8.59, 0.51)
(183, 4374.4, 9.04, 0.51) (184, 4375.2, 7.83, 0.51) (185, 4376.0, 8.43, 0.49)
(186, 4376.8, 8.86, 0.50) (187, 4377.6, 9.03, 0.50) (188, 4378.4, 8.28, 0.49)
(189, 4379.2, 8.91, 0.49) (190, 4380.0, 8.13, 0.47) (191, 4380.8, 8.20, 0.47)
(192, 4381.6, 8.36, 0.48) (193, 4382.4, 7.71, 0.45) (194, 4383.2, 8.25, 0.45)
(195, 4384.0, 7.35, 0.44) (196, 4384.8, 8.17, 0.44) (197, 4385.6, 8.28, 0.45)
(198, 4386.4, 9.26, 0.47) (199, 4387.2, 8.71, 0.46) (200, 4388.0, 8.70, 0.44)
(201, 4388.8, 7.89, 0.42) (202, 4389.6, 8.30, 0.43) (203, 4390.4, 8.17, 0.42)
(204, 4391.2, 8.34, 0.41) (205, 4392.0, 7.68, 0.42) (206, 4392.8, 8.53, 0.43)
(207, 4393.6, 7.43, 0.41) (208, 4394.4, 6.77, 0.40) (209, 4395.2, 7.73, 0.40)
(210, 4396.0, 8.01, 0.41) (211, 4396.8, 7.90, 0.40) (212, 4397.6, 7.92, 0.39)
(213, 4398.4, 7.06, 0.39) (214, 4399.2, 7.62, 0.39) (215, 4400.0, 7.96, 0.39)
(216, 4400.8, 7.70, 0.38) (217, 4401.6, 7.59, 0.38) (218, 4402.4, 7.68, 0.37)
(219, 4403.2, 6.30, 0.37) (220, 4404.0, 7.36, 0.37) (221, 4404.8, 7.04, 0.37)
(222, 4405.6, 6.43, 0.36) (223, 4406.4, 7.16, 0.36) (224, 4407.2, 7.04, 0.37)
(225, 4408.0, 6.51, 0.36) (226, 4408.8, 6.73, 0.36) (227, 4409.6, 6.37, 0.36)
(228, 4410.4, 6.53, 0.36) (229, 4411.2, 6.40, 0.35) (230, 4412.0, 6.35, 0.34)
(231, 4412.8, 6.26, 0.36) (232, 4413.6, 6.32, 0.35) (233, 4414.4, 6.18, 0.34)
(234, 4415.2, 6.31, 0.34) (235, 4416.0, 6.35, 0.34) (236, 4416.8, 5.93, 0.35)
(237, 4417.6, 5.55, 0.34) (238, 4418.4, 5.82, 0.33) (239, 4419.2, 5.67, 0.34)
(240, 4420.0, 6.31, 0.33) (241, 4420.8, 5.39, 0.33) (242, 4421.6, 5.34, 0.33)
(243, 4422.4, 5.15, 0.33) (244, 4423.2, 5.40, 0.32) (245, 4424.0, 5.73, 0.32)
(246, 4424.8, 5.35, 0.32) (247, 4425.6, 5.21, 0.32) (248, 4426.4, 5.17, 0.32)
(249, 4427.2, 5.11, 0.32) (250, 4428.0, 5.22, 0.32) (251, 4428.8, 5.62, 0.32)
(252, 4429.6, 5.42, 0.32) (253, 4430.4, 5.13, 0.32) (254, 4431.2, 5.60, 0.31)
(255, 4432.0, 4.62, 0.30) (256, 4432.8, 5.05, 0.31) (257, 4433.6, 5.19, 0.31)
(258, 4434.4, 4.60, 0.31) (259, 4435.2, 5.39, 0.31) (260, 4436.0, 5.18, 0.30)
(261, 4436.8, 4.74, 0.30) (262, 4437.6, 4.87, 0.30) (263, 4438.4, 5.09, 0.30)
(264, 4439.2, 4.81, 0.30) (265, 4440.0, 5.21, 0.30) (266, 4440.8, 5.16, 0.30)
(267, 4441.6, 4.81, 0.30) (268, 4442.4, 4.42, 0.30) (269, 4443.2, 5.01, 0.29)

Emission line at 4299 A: Ly-alpha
